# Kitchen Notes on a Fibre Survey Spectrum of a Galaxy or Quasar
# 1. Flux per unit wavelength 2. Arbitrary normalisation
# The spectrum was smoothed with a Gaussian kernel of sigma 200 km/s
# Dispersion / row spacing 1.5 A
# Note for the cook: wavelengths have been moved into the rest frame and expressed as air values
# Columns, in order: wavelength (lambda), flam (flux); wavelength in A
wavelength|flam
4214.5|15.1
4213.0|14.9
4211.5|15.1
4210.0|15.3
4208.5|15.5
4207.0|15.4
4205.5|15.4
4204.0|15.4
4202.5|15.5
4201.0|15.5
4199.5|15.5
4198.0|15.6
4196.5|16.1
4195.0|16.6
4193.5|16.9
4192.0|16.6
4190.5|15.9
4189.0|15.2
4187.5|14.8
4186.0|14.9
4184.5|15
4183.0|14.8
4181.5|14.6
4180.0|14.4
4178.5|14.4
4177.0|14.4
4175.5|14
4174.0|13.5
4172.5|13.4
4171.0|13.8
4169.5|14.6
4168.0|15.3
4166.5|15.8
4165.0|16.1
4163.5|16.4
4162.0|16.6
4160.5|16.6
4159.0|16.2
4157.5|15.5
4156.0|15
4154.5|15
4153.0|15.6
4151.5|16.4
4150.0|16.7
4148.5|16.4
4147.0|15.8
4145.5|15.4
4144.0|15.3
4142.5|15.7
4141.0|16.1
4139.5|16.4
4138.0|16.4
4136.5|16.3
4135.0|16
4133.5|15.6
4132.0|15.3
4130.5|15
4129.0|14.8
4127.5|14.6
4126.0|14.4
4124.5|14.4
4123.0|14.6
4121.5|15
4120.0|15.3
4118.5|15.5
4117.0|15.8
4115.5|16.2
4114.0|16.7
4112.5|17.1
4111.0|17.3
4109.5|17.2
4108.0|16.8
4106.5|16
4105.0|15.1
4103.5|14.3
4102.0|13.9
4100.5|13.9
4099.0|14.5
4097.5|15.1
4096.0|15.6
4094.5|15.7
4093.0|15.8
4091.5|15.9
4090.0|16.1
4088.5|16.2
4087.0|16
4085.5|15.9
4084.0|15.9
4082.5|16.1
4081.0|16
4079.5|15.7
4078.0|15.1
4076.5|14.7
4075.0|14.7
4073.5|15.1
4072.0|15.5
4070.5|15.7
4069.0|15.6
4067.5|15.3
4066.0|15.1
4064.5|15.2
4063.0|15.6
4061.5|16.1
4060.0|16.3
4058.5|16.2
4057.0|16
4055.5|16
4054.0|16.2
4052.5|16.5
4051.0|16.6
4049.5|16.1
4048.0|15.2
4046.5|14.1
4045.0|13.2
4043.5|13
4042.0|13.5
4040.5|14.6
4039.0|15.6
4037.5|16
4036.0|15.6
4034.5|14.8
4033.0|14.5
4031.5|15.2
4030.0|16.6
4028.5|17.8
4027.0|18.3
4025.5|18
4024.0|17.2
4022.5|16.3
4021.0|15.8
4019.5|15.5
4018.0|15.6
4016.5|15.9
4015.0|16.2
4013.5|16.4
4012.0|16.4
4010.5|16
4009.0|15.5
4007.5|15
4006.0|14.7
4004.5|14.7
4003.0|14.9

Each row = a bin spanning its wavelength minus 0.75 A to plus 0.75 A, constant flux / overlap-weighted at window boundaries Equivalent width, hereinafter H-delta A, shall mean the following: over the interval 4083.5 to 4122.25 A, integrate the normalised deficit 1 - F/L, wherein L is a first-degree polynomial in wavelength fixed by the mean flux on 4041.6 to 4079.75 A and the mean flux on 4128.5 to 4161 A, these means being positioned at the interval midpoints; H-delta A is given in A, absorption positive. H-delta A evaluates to -0.4 A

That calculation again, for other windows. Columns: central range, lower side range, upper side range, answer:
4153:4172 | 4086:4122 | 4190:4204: 0.4 A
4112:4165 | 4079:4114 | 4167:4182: -2.7 A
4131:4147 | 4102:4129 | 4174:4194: -0.5 A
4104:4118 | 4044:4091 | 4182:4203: -0.7 A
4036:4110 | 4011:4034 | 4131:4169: 3.4 A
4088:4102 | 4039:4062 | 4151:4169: 0.2 A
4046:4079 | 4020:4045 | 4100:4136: 0.1 A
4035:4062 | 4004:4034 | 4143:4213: 1.0 A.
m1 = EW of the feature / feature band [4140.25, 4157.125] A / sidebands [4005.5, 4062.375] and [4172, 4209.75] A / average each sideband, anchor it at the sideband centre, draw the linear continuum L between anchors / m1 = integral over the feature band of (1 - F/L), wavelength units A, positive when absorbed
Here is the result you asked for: -0.5 A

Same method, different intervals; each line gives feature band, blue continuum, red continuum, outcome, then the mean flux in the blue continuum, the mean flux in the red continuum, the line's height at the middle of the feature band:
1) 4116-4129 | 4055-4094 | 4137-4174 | 0.6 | 15.7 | 15.6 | 15.7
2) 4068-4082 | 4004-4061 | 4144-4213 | 0.2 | 15.7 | 15.4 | 15.6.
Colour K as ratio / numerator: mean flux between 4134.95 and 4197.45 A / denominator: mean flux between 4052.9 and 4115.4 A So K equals 0.99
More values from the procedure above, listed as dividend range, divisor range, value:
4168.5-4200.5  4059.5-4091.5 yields 0.96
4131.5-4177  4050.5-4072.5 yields 0.98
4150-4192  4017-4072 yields 0.97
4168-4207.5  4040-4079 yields 0.99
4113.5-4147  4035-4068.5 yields 1.01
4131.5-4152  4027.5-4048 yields 1.07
